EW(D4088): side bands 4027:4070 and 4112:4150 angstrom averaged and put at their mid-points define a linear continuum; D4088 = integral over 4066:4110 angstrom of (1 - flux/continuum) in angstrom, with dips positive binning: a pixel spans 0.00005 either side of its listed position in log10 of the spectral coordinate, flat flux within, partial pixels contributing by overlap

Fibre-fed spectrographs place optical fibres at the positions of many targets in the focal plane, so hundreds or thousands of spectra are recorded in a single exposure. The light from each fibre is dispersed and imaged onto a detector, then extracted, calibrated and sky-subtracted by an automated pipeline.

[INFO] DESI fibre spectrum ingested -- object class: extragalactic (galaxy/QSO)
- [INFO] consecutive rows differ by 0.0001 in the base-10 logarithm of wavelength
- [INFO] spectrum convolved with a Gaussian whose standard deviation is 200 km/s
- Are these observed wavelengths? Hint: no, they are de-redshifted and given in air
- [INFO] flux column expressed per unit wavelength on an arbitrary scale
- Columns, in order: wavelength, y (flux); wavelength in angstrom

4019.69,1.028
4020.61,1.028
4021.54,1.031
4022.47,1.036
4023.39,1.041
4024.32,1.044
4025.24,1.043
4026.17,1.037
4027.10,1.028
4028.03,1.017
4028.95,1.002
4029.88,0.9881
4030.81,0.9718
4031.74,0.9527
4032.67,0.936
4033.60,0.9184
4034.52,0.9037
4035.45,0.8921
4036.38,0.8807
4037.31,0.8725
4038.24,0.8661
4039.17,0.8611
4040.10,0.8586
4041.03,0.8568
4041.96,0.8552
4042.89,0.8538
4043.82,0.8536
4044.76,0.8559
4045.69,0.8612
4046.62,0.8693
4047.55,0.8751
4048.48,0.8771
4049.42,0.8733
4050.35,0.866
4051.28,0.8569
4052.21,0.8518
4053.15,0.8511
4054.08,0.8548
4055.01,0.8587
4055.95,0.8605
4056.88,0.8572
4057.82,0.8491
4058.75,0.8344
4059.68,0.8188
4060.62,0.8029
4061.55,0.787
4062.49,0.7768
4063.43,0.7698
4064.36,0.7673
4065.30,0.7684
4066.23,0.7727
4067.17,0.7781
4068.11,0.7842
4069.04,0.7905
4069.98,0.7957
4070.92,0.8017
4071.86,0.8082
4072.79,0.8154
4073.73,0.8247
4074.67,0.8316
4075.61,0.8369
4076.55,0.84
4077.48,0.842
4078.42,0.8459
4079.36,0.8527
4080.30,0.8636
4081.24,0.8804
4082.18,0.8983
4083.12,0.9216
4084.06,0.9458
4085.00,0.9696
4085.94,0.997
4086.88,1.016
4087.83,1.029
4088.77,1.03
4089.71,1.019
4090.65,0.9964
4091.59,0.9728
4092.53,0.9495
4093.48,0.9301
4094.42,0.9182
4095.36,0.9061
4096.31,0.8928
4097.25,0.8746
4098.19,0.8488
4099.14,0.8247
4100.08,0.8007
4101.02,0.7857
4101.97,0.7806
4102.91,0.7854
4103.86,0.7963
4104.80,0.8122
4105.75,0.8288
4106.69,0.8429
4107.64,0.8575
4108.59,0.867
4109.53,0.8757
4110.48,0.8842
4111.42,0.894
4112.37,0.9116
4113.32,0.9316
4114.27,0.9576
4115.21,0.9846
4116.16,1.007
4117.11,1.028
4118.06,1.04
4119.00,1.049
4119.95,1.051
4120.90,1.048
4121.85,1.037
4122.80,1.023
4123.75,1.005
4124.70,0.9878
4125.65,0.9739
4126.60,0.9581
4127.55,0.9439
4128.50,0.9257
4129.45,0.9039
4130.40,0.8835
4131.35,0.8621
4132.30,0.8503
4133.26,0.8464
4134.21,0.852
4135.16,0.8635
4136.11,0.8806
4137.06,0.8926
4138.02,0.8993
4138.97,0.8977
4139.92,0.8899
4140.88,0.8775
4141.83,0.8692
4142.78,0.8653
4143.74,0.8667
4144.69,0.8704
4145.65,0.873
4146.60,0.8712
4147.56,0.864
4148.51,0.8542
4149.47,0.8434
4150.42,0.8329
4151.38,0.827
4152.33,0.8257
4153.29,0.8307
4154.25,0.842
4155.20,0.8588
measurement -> 1.0 angstrom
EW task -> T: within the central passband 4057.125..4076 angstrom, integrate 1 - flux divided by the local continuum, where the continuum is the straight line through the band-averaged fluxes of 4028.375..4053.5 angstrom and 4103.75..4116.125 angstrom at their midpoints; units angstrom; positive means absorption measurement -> 1.8 angstrom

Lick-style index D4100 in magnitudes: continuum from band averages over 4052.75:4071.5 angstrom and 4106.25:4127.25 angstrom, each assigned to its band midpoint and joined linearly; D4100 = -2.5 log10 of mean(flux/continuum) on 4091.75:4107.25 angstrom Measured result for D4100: 0.08 mag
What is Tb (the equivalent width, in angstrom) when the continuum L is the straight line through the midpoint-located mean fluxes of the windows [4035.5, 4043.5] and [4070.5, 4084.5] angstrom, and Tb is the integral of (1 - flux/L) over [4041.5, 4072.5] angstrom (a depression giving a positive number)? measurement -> 1.1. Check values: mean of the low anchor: 0.865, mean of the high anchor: 0.854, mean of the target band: 0.828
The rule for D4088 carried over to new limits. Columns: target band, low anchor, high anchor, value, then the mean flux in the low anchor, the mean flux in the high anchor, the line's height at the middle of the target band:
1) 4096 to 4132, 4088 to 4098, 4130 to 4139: -0.26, 0.949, 0.871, 0.91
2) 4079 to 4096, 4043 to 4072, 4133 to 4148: -2.13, 0.827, 0.874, 0.844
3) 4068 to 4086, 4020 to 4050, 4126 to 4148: 1.12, 0.933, 0.883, 0.912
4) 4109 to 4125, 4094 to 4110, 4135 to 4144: -2.35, 0.841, 0.881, 0.857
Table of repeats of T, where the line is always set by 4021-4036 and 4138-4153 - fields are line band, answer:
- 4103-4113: 0.5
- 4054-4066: 1.8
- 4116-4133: -1.7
